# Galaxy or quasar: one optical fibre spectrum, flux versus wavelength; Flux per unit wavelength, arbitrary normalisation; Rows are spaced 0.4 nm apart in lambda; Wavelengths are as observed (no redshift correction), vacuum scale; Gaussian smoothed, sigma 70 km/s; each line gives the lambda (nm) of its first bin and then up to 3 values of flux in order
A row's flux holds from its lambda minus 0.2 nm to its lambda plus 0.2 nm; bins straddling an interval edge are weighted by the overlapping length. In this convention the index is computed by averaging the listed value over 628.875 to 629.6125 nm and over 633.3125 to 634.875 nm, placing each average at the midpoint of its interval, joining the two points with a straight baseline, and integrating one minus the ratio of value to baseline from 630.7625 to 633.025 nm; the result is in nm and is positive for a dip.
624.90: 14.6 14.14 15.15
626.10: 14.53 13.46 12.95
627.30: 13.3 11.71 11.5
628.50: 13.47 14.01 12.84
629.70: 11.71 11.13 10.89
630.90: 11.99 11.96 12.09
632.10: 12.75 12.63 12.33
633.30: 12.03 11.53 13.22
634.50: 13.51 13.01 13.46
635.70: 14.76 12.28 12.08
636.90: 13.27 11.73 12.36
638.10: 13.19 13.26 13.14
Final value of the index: 0.10 nm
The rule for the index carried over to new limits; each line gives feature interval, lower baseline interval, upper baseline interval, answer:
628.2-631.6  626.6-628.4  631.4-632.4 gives 0.06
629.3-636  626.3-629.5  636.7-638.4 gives 0.18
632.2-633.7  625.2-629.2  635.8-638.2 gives 0.08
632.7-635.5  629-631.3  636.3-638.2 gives -0.12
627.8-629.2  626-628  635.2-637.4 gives 0.01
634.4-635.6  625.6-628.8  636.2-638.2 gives -0.07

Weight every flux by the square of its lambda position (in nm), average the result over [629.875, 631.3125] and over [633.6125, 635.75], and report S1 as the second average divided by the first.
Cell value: 1.17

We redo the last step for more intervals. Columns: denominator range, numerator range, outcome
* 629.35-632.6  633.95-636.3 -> 1.14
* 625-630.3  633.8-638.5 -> 1.02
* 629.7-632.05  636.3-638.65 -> 1.10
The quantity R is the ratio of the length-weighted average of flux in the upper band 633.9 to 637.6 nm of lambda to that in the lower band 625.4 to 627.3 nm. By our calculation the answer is 0.93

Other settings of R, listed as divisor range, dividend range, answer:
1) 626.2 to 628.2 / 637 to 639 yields 1.00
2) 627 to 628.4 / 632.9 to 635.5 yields 1.04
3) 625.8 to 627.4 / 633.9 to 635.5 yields 0.97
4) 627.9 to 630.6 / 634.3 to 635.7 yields 1.10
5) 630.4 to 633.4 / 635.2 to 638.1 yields 1.06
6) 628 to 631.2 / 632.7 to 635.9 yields 1.06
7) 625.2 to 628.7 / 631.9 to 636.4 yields 0.96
